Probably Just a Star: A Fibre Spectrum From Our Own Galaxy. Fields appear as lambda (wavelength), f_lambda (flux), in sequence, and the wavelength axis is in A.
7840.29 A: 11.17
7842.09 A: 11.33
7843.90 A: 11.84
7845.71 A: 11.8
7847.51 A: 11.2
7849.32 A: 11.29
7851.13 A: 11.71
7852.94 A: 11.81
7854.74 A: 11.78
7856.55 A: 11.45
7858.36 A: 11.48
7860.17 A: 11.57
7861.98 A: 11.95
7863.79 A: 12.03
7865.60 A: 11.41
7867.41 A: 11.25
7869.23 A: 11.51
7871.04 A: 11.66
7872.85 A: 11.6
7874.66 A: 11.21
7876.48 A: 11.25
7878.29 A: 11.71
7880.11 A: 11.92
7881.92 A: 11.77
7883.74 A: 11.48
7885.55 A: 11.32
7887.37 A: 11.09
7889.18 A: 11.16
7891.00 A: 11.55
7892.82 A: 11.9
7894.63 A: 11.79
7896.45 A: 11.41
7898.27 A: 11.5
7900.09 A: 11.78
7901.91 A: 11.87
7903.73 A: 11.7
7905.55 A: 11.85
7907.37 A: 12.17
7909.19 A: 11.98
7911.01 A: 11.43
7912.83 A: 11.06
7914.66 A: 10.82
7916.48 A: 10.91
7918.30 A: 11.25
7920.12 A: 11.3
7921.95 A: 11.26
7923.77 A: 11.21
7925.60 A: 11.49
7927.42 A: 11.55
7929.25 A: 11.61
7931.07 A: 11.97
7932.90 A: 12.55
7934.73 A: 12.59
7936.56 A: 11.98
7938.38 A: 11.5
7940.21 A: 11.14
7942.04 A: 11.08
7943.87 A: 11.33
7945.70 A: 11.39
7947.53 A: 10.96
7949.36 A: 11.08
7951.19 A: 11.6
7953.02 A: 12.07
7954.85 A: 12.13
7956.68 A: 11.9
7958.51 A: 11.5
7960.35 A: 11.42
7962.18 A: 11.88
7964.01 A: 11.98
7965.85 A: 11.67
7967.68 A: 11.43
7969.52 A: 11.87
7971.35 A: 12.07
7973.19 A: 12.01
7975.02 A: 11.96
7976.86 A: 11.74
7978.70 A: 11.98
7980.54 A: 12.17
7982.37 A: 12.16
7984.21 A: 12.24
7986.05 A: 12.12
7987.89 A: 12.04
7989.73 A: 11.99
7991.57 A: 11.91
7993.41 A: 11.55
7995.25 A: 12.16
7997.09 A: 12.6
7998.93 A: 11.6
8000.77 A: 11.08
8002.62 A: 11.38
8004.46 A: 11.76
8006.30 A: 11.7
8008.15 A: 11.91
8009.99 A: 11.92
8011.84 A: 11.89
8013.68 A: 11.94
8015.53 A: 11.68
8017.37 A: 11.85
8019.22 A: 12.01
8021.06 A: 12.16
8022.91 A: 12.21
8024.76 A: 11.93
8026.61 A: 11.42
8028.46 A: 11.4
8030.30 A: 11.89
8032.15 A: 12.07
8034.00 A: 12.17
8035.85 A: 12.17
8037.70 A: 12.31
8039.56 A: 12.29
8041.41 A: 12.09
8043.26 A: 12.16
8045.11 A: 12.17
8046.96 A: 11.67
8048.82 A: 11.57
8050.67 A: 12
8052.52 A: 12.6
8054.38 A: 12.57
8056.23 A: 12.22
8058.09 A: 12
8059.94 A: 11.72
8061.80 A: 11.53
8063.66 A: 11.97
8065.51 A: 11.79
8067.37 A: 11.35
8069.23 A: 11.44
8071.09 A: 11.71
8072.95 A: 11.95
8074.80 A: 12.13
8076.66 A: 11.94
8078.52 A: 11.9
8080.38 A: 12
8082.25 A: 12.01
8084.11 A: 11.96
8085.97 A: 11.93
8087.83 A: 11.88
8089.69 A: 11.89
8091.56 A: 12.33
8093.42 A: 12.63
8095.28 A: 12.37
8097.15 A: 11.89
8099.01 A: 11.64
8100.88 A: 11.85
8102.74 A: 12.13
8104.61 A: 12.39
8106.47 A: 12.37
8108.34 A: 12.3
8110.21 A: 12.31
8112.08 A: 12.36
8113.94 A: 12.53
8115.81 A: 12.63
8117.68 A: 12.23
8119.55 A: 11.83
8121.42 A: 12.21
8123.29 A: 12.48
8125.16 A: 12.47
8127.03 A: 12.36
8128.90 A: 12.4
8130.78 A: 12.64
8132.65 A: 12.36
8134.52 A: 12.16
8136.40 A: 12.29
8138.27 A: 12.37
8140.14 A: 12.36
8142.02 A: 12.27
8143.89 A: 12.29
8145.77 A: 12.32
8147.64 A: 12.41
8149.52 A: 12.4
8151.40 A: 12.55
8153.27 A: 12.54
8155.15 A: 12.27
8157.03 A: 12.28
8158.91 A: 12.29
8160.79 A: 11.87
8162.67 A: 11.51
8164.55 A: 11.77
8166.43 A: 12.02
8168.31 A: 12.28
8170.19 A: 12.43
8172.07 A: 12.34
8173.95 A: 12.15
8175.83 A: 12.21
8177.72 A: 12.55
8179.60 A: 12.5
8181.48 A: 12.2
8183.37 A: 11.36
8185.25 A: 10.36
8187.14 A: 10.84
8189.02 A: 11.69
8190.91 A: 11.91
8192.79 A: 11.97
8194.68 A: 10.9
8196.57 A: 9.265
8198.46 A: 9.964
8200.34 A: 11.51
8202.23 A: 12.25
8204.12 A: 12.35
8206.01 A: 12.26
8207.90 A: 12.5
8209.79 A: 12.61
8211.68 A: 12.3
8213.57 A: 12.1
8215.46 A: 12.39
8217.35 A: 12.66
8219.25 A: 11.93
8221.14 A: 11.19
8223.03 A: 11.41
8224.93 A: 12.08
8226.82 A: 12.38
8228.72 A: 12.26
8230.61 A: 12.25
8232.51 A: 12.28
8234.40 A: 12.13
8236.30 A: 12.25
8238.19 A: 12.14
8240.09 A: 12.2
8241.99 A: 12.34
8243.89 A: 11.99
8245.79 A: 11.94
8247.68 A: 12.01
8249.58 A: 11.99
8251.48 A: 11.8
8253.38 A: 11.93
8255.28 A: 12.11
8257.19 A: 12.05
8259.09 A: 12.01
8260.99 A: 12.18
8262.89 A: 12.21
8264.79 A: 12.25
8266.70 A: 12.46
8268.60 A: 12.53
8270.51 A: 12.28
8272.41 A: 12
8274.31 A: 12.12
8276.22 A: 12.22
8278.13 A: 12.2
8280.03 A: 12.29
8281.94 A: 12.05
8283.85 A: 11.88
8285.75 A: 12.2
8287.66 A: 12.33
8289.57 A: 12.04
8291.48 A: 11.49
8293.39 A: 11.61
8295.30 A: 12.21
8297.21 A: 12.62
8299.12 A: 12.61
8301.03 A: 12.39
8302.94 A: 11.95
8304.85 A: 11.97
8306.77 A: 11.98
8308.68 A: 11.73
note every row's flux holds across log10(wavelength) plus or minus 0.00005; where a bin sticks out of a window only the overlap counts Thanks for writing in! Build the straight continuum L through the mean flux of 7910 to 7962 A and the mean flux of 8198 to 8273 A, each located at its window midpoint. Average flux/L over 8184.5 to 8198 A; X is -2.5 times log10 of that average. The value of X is 0.10 mag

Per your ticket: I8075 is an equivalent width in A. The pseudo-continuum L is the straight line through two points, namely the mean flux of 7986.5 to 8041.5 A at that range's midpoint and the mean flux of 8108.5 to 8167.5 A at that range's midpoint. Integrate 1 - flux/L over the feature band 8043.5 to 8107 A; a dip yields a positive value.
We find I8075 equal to 0.5 A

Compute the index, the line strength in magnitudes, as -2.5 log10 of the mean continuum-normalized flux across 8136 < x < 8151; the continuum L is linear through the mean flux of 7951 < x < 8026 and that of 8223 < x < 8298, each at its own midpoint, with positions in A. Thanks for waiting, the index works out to -0.03 mag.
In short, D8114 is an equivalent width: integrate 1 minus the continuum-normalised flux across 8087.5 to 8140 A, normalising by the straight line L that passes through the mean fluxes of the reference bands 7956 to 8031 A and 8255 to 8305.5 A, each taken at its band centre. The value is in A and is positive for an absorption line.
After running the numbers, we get -1.2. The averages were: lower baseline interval 11.9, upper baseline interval 12.2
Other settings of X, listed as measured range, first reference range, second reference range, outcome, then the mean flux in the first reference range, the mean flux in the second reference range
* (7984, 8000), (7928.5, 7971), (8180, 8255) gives -0.027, 11.7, 11.9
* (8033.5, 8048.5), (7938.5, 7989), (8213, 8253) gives -0.024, 11.7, 12.1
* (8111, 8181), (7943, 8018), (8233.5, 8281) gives -0.026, 11.8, 12.1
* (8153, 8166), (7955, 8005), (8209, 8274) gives 0.001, 11.9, 12.1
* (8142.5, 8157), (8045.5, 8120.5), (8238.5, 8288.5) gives -0.028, 12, 12.1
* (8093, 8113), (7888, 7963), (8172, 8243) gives -0.038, 11.6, 11.9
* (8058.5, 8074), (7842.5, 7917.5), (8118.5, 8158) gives 0.039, 11.6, 12.3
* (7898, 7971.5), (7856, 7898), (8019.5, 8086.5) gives 0.007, 11.5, 12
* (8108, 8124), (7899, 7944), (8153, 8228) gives -0.047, 11.6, 11.9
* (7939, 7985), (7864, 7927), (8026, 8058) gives 0.004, 11.5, 12.1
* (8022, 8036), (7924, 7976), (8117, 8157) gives 0.007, 11.7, 12.3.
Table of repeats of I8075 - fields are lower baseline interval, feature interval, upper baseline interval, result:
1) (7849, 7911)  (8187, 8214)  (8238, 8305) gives 0.9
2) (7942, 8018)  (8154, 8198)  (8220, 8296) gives 0.8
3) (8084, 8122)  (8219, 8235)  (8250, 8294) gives 0.2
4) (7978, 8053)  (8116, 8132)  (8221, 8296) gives -0.4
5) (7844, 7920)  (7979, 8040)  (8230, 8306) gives -1.0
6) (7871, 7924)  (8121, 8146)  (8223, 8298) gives -1.0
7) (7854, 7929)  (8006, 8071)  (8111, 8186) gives -0.1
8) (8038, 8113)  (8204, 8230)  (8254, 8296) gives -0.2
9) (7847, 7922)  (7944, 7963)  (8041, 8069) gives 0.2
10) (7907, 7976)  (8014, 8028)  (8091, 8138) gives 0.0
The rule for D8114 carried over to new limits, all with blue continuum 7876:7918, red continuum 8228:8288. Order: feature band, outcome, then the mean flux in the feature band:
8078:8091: -0.1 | 11.9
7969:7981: -0.3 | 12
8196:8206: 0.7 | 11.2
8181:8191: 0.6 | 11.3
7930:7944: -0.2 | 11.8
